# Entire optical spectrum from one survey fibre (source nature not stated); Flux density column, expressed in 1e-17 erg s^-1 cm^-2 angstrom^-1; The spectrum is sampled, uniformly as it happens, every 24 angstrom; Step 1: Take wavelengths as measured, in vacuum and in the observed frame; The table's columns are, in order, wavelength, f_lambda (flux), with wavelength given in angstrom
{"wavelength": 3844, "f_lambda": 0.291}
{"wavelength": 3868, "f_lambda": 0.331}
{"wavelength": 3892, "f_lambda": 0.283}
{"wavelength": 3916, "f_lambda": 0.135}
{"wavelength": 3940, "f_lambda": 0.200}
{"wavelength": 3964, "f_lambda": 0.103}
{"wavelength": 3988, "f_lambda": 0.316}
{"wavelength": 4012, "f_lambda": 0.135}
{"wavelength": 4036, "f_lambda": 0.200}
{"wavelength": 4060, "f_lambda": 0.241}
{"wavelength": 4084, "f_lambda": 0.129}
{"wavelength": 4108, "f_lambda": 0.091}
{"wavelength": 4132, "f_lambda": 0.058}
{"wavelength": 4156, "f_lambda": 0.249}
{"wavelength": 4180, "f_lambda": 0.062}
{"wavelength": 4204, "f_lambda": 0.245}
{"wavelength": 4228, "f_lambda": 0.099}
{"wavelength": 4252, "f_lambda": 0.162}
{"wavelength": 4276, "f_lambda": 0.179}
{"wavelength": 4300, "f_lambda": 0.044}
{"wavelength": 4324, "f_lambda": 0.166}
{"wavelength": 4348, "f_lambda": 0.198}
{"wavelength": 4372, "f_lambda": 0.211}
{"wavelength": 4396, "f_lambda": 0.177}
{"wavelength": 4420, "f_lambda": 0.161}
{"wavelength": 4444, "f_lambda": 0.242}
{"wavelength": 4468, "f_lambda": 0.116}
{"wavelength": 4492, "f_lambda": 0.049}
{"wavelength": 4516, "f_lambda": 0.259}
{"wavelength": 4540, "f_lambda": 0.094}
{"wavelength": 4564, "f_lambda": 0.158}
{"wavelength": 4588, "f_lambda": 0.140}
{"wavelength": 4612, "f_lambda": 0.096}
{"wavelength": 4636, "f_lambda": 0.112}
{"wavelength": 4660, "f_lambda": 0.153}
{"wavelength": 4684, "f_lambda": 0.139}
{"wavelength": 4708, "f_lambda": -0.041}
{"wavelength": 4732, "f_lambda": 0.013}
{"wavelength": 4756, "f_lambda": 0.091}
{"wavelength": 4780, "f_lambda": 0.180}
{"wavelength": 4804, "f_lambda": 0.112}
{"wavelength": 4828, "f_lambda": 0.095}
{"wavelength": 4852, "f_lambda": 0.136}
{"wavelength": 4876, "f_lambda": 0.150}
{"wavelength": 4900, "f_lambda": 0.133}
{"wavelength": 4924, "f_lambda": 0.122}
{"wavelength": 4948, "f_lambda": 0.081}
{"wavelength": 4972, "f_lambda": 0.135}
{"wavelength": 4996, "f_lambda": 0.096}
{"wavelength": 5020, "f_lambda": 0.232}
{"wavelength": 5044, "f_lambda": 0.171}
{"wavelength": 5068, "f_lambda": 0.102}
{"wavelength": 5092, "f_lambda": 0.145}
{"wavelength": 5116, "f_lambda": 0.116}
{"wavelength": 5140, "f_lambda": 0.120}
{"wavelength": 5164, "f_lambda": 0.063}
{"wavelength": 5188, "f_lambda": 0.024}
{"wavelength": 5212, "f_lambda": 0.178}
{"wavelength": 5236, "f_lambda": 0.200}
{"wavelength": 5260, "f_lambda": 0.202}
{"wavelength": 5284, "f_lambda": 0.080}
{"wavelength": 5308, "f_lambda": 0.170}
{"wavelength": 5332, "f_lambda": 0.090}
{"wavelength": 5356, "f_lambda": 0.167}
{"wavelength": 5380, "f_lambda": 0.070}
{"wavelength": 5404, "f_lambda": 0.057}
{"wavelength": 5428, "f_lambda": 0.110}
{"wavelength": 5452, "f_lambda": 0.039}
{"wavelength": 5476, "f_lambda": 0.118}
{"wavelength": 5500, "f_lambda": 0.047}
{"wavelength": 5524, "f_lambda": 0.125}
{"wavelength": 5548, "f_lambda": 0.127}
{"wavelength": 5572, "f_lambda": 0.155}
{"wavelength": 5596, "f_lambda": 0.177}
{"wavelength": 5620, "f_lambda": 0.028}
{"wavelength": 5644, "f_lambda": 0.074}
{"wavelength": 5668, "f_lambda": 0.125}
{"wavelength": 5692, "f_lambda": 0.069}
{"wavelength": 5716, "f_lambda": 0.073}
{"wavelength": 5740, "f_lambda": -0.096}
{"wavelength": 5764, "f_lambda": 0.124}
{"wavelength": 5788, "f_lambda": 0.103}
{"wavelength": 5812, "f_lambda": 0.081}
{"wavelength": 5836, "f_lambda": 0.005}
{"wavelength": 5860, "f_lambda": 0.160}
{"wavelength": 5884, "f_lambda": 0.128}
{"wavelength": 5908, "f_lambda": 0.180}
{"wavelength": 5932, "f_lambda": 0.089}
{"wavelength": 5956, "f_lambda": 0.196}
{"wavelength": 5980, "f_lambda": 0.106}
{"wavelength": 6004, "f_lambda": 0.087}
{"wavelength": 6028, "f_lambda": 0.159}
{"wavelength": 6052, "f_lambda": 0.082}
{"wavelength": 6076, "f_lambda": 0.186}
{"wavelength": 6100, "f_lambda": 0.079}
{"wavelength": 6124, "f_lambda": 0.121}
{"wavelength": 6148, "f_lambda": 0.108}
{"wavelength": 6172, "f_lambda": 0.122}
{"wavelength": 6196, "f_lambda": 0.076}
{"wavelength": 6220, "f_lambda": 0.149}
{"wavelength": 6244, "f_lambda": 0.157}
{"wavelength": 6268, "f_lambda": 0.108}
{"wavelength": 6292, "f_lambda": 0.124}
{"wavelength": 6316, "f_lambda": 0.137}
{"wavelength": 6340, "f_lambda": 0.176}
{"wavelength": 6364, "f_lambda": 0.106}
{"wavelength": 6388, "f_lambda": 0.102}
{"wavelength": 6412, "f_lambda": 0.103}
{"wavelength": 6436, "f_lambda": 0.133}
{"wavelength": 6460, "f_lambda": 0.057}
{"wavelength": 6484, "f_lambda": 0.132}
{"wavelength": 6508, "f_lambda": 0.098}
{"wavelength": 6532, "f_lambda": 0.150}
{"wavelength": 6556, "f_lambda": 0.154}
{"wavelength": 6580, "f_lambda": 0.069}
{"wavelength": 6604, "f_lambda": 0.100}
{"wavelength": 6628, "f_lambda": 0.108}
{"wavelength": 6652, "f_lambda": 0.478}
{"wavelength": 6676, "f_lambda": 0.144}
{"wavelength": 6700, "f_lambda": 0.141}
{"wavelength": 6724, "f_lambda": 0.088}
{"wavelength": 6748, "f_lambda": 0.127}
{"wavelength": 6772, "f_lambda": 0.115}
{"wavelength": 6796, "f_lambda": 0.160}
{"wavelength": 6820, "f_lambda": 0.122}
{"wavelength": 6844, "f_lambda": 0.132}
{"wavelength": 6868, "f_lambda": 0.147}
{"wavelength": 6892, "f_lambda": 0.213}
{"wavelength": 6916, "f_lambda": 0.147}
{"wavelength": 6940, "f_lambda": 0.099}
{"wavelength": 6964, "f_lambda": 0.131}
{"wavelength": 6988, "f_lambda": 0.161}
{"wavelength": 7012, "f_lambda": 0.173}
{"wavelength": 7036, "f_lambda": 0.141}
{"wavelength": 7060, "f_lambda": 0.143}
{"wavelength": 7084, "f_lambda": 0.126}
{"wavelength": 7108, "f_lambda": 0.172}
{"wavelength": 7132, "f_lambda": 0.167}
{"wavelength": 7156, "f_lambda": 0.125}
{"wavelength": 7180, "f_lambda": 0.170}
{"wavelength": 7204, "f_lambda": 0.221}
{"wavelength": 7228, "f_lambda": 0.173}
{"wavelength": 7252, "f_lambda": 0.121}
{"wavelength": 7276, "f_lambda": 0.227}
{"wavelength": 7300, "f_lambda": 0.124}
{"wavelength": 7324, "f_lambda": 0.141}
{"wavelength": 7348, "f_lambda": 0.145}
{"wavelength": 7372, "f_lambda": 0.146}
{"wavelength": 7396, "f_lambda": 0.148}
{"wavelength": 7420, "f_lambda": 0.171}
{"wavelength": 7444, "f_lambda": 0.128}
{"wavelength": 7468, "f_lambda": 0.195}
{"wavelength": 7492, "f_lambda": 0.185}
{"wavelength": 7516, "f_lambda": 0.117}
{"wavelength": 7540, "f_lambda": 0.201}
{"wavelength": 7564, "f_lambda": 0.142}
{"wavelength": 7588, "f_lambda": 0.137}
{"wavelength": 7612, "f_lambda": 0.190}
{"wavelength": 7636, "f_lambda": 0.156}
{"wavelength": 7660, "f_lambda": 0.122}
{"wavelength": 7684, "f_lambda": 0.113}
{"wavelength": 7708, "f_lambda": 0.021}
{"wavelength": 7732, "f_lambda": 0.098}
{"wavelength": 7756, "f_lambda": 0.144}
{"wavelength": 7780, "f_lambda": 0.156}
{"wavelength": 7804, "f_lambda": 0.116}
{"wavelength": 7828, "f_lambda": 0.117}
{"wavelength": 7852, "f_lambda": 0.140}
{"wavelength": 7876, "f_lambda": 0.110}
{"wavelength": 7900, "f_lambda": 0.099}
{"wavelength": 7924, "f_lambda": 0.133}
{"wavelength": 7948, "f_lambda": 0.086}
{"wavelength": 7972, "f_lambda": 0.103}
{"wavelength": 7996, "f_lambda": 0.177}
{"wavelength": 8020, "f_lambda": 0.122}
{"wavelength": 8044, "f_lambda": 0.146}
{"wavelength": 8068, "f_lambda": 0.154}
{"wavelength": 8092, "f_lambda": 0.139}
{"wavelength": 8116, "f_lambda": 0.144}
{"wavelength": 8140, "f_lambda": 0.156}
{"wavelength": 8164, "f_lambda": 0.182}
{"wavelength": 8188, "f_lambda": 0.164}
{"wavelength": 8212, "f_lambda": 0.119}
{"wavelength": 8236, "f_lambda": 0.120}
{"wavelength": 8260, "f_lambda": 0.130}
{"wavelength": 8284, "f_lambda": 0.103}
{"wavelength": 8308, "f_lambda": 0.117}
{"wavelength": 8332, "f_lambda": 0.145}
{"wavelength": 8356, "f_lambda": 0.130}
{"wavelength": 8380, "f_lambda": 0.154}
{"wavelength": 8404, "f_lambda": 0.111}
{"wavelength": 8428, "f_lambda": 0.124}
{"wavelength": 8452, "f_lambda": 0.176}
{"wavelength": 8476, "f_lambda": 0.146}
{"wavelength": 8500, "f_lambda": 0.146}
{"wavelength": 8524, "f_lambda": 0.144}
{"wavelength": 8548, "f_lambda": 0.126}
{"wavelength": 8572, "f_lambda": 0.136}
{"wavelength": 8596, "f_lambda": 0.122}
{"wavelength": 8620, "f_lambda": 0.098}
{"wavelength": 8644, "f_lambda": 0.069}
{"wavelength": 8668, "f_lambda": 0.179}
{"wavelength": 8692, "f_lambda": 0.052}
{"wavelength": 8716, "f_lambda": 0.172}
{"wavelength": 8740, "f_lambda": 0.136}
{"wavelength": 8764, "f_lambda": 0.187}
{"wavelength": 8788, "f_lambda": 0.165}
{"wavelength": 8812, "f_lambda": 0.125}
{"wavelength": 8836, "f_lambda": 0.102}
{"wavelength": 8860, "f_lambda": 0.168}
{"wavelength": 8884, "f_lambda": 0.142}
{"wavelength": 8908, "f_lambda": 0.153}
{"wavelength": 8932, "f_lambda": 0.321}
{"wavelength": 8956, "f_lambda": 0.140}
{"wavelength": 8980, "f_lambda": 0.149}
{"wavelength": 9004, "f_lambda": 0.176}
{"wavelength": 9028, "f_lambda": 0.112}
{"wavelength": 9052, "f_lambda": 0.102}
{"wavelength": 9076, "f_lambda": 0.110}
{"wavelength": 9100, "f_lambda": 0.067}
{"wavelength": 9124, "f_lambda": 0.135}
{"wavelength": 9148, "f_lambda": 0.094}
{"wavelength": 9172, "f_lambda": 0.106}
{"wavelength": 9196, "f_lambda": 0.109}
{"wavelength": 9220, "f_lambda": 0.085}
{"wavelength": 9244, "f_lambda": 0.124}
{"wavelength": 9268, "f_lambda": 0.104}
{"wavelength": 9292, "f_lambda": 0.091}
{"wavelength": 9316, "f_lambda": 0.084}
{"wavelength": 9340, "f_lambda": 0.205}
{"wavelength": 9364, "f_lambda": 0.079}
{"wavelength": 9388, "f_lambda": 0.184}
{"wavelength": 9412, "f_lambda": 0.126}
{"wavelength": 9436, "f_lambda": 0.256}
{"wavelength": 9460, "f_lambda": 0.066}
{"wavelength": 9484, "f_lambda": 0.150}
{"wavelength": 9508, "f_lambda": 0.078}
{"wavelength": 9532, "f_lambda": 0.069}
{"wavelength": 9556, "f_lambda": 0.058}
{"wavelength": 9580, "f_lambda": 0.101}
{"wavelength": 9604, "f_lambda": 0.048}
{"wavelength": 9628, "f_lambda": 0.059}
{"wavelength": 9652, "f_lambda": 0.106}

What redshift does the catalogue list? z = 0.784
